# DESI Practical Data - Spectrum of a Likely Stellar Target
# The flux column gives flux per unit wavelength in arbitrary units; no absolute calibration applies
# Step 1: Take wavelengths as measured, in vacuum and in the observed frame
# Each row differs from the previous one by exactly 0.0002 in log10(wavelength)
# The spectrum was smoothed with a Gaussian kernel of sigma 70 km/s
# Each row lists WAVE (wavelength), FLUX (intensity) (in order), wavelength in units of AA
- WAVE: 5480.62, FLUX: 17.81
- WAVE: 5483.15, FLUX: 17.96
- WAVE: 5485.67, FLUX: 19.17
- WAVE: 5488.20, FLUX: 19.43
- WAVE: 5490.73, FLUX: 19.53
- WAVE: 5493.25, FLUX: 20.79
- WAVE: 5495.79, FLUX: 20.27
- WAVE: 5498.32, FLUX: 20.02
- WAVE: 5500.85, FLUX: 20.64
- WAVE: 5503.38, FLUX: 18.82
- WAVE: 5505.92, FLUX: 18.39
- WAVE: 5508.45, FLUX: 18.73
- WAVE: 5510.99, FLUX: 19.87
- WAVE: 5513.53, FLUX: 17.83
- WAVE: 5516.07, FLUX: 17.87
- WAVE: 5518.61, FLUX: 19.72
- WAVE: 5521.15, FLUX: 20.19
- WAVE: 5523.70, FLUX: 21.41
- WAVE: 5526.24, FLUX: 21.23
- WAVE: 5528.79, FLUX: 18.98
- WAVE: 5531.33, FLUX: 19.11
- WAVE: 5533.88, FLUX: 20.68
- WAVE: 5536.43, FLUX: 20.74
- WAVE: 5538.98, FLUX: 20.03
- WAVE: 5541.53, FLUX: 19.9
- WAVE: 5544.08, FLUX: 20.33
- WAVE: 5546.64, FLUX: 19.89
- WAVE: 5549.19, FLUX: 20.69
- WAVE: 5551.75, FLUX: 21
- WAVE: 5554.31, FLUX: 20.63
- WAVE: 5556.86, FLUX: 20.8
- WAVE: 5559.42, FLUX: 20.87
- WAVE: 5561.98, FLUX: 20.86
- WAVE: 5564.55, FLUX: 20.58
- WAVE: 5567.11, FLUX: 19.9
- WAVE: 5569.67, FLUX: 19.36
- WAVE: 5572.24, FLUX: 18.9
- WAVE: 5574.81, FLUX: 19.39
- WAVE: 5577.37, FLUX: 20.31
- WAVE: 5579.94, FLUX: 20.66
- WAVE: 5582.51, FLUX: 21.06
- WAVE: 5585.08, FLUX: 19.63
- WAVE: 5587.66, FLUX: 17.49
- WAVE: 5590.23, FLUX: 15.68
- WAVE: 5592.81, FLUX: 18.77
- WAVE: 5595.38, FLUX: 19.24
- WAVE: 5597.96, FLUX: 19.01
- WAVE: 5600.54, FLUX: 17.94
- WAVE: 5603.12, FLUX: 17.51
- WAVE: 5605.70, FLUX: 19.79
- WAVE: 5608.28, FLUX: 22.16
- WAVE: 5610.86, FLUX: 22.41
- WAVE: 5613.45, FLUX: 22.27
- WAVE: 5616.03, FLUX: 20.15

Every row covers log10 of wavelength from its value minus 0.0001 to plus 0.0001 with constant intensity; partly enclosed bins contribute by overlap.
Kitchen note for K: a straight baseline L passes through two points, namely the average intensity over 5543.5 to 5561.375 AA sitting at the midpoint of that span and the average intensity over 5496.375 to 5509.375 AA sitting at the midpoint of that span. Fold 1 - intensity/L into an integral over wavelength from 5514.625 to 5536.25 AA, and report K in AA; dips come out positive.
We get 0.0 AA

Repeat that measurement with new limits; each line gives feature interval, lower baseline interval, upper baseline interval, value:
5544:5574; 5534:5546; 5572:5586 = -0.18 AA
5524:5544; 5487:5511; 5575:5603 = -0.83 AA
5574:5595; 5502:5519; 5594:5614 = 0.61 AA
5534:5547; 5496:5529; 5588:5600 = -0.81 AA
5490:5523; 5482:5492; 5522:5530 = 0.51 AA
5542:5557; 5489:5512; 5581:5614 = -0.74 AA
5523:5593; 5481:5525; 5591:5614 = -1.35 AA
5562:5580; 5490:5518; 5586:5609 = -1.07 AA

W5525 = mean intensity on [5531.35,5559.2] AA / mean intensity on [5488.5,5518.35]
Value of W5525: 1.06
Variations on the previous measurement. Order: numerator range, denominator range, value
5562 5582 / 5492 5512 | 1.01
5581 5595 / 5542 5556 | 0.91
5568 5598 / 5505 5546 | 0.97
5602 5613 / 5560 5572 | 1.03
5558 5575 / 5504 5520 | 1.07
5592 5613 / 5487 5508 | 1.00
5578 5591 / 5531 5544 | 0.95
